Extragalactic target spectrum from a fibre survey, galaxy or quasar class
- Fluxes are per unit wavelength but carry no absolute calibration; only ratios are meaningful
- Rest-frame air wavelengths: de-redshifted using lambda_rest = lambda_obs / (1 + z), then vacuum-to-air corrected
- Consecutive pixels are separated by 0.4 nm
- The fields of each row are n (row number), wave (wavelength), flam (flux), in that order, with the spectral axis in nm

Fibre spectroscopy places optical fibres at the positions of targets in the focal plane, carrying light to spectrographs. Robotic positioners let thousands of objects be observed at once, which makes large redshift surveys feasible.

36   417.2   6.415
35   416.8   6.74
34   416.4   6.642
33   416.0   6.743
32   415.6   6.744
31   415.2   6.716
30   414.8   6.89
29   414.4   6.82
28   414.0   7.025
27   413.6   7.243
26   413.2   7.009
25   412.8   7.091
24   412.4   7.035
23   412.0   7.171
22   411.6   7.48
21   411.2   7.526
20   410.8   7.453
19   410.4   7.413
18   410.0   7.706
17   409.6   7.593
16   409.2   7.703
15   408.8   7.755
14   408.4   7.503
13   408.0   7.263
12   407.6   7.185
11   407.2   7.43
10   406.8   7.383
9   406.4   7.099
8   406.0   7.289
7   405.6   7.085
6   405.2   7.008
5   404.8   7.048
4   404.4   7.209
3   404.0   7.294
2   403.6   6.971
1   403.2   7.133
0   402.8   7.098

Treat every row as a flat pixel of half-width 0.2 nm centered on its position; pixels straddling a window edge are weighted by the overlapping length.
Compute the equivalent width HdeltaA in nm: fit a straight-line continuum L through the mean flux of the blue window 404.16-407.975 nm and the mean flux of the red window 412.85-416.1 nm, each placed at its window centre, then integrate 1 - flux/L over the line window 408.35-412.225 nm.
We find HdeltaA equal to -0.260 nm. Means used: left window 7.2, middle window 7.53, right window 6.91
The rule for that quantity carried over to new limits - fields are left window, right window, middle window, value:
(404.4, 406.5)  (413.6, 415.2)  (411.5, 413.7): -0.059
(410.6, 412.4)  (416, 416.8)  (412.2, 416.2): 0.036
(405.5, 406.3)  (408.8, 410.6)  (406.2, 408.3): 0.017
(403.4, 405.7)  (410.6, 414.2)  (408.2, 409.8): -0.104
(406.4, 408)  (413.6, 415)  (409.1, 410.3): -0.078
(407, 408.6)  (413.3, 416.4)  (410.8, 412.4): -0.060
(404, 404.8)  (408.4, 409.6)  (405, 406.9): 0.049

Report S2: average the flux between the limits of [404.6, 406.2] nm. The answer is 7.11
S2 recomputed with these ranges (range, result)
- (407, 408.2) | 7.29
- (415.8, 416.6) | 6.69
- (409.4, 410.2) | 7.65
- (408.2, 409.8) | 7.64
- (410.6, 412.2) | 7.41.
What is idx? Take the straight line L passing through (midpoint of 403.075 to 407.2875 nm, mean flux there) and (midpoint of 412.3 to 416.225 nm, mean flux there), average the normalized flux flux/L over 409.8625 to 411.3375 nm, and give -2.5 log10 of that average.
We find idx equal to -0.073 mag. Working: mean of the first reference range 7.17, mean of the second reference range 6.93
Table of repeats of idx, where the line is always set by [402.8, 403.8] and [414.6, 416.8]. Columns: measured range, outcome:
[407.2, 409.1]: -0.08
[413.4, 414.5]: -0.04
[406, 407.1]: -0.04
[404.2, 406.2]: -0.02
